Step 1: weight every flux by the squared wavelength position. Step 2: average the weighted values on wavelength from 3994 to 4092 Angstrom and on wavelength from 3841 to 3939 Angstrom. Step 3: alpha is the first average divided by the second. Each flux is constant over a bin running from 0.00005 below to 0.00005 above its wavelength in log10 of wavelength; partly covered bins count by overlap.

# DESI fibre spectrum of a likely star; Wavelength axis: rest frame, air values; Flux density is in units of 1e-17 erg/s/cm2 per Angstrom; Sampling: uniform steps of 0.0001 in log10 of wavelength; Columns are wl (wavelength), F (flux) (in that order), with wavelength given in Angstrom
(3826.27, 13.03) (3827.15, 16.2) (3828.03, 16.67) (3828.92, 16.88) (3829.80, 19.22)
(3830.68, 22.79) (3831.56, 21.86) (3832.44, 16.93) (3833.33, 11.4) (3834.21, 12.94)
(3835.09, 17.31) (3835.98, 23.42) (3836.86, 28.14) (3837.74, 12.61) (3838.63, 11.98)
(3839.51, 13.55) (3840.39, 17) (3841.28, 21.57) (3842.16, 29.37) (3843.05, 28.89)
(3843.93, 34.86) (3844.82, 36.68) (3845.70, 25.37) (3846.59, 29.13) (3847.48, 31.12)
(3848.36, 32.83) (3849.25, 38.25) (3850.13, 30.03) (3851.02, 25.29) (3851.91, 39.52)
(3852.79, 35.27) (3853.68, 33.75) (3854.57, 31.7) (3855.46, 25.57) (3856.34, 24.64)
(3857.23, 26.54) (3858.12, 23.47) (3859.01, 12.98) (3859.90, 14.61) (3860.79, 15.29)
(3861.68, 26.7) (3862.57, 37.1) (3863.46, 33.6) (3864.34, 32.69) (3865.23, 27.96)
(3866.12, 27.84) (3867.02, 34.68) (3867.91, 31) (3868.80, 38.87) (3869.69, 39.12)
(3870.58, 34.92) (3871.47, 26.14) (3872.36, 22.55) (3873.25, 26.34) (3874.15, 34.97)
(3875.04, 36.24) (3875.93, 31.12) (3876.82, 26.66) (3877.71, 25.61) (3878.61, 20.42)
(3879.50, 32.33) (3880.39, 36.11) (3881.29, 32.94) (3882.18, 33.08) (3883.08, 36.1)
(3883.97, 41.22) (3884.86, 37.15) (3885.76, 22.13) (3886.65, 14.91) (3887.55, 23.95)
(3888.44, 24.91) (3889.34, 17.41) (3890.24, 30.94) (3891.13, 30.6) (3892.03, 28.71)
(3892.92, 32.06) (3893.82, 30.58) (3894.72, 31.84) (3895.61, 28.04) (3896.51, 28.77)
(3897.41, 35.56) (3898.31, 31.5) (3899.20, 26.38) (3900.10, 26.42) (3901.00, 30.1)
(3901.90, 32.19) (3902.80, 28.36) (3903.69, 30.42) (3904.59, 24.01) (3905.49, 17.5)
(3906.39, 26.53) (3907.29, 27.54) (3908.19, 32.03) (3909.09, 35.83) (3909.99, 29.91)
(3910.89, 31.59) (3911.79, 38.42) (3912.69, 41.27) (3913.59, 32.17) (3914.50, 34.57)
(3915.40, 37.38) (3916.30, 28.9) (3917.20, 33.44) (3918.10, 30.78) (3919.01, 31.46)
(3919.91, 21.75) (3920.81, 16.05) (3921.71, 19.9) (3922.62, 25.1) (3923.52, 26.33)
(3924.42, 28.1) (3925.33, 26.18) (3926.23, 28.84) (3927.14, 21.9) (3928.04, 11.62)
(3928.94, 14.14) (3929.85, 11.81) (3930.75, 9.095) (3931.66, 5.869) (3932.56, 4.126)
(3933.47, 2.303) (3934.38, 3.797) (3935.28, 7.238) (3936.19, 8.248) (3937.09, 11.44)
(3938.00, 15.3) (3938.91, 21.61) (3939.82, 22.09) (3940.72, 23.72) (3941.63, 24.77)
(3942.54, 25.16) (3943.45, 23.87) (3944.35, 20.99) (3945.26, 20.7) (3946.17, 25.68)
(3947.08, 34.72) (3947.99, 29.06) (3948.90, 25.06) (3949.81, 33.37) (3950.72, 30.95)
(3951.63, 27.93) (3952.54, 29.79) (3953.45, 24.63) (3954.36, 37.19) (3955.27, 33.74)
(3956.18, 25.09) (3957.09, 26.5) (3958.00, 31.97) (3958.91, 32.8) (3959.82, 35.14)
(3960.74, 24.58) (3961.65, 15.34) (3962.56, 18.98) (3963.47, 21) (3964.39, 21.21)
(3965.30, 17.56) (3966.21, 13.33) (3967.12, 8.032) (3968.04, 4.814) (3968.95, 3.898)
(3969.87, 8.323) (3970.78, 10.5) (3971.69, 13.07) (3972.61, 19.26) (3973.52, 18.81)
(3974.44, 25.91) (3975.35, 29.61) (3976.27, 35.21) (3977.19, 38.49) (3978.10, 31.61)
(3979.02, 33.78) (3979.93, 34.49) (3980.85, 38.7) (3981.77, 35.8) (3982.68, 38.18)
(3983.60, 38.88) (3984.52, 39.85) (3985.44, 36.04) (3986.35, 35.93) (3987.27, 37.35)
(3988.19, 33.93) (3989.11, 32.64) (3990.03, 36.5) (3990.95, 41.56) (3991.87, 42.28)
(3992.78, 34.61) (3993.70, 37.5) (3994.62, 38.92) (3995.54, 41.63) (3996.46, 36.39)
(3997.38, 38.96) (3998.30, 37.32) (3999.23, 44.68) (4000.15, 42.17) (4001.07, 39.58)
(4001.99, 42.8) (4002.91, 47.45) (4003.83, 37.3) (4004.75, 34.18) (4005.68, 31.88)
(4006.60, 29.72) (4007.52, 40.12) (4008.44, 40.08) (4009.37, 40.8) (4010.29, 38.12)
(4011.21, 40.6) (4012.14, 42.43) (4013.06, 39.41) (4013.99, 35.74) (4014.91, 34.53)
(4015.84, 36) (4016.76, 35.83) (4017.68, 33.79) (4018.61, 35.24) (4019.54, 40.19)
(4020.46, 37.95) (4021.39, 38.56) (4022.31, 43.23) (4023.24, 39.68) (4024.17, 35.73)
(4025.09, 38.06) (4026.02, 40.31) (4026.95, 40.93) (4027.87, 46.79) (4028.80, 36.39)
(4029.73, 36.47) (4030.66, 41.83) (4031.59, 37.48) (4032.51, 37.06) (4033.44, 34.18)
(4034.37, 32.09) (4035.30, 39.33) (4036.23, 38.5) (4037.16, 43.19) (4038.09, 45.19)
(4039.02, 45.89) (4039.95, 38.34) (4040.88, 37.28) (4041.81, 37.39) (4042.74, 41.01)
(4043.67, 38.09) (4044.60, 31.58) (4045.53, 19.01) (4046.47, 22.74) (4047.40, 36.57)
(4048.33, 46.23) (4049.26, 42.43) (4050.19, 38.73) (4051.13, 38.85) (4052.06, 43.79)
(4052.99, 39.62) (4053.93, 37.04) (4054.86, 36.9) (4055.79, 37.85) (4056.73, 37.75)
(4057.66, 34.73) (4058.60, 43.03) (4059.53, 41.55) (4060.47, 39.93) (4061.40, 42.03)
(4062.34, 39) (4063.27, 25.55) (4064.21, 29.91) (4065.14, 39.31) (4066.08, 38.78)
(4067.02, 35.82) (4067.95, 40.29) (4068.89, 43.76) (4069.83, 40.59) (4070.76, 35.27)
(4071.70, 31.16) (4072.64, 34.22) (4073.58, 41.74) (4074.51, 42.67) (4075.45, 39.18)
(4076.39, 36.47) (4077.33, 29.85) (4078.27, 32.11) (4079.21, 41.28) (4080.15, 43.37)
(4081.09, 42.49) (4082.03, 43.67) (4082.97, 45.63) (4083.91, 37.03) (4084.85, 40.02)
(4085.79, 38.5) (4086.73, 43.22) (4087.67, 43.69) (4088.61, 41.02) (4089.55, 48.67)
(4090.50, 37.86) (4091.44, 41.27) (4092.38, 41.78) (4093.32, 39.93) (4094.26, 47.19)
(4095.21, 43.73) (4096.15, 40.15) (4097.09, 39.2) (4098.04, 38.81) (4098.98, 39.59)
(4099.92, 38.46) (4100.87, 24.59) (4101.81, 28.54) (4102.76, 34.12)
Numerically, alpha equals 1.5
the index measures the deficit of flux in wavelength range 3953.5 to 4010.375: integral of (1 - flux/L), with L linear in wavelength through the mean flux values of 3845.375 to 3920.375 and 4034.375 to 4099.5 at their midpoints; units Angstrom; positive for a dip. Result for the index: 6.1 Angstrom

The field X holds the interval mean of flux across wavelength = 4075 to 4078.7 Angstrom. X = 34.4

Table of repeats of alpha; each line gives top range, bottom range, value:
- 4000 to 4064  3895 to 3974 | 1.71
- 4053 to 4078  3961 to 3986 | 1.62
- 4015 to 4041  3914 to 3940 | 2.12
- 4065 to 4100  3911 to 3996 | 1.66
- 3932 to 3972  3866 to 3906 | 0.71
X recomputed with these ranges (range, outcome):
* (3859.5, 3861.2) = 14.9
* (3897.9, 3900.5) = 28.1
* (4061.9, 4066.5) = 34.5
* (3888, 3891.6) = 25.9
